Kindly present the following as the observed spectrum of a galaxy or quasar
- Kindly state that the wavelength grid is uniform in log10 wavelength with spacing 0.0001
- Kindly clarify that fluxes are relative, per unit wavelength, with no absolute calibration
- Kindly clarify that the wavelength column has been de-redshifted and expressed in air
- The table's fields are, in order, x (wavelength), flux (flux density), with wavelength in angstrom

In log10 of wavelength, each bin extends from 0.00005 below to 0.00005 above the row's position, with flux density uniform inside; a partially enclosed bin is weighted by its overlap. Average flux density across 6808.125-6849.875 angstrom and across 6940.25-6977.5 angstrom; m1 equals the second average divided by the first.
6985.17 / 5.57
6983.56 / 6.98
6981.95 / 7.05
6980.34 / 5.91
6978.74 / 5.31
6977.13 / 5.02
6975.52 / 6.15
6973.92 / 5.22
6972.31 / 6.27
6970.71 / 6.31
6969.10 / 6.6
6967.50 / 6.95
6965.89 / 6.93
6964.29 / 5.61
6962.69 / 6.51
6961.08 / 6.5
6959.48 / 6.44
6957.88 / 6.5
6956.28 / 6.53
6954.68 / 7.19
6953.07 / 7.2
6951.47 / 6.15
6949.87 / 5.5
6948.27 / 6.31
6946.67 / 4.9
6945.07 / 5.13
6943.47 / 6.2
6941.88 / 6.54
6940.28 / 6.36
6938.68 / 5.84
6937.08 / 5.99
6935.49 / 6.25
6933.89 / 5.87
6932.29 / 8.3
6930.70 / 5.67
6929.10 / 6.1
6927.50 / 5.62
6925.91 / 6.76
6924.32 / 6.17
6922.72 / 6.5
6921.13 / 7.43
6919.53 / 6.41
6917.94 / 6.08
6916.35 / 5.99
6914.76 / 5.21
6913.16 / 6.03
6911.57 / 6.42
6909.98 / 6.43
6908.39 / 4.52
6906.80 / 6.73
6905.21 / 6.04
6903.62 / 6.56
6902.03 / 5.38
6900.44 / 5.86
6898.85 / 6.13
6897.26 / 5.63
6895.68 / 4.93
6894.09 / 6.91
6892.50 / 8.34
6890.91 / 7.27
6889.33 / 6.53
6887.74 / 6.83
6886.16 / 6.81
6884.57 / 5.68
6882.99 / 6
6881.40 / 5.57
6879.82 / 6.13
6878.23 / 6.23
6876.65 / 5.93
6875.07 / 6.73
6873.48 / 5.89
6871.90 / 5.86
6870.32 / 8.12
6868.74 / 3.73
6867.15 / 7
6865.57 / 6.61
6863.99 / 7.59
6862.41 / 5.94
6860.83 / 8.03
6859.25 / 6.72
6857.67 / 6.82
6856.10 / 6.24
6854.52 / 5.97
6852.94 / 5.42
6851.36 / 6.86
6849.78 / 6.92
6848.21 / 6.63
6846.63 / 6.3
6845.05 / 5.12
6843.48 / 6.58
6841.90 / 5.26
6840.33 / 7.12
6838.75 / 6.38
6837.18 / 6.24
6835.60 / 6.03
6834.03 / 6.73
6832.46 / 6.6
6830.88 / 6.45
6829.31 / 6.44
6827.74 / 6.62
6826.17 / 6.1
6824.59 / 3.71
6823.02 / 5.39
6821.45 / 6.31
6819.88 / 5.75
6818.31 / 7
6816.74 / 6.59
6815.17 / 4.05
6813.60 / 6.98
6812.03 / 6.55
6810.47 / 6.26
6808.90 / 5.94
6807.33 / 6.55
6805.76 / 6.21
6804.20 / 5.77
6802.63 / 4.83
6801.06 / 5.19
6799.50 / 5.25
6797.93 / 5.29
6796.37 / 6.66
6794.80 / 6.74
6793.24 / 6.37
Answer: 1.01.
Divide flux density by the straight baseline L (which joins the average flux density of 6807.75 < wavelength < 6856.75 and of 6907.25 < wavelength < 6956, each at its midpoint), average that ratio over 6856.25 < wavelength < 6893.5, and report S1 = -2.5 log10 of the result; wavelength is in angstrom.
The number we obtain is -0.06 mag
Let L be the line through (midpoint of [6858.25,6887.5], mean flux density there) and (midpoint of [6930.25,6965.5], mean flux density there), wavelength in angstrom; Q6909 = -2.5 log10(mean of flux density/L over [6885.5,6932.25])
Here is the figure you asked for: 0.007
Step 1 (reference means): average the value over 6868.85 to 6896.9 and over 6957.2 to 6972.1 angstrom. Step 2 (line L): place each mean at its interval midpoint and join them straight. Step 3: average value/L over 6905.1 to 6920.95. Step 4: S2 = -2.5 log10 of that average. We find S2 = 0.07 mag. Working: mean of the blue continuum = 6.38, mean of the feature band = 6.04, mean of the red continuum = 6.48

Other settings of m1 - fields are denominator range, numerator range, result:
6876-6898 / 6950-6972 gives 1.03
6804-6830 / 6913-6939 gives 1.04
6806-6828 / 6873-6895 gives 1.09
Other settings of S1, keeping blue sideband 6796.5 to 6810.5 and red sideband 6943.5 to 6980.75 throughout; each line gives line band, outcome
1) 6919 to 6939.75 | -0.06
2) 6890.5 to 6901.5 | -0.07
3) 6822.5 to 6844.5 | -0.06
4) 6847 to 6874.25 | -0.11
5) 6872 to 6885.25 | -0.02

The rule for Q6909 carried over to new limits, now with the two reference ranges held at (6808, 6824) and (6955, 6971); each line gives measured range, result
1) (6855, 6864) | -0.102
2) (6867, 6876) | 0.013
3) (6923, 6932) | 0.033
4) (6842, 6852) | -0.028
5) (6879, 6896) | -0.036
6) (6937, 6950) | 0.102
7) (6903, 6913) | 0.042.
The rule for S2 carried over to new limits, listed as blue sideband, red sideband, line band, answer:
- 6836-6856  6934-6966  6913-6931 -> 0.01 mag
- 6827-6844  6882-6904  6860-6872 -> -0.05 mag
